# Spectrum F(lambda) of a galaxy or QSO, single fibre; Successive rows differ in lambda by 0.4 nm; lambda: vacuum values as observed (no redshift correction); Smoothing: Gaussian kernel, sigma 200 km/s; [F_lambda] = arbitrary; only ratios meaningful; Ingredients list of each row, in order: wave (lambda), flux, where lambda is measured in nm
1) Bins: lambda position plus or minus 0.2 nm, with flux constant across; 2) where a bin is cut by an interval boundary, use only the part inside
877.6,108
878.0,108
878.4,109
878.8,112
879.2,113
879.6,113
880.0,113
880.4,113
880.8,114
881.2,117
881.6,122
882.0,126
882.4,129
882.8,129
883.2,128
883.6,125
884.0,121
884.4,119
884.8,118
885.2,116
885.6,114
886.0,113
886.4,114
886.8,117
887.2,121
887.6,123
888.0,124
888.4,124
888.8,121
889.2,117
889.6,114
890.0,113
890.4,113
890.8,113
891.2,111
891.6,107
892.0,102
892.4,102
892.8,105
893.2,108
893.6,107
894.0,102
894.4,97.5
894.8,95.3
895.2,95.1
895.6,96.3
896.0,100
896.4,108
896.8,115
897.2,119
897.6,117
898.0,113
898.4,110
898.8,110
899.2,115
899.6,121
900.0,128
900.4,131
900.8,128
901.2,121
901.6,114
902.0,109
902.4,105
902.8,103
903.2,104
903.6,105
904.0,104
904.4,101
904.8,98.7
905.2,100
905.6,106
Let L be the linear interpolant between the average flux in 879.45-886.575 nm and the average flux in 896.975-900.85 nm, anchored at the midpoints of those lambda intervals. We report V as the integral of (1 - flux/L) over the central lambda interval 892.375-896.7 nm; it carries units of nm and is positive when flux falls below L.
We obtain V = 0.62 nm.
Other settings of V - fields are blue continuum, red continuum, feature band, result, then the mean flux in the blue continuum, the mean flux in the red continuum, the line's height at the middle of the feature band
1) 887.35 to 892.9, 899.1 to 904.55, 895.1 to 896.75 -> 0.18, 114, 114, 114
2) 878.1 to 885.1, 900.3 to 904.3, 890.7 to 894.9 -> 0.38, 119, 112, 115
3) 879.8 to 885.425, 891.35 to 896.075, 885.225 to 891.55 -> -0.33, 121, 102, 111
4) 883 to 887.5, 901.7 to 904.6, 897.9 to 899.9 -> -0.12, 119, 105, 108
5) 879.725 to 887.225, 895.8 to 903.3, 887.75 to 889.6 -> -0.05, 119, 114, 118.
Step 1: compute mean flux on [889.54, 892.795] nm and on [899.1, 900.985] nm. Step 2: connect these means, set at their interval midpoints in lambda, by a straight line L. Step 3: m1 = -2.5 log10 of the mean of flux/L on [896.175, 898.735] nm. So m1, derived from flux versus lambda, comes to 0.065 mag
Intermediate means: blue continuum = 109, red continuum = 125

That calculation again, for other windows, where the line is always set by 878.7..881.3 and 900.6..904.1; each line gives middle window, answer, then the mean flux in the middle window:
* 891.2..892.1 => 0.057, 106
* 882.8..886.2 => -0.065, 120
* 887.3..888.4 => -0.101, 123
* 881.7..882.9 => -0.129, 127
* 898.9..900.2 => -0.090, 120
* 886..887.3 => -0.036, 116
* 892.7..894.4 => 0.071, 105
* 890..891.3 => -0.004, 113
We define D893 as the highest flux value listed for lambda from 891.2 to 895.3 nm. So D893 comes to 111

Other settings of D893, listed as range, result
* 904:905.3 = 104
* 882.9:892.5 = 128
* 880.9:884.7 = 129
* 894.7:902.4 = 131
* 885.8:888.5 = 124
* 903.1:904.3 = 105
